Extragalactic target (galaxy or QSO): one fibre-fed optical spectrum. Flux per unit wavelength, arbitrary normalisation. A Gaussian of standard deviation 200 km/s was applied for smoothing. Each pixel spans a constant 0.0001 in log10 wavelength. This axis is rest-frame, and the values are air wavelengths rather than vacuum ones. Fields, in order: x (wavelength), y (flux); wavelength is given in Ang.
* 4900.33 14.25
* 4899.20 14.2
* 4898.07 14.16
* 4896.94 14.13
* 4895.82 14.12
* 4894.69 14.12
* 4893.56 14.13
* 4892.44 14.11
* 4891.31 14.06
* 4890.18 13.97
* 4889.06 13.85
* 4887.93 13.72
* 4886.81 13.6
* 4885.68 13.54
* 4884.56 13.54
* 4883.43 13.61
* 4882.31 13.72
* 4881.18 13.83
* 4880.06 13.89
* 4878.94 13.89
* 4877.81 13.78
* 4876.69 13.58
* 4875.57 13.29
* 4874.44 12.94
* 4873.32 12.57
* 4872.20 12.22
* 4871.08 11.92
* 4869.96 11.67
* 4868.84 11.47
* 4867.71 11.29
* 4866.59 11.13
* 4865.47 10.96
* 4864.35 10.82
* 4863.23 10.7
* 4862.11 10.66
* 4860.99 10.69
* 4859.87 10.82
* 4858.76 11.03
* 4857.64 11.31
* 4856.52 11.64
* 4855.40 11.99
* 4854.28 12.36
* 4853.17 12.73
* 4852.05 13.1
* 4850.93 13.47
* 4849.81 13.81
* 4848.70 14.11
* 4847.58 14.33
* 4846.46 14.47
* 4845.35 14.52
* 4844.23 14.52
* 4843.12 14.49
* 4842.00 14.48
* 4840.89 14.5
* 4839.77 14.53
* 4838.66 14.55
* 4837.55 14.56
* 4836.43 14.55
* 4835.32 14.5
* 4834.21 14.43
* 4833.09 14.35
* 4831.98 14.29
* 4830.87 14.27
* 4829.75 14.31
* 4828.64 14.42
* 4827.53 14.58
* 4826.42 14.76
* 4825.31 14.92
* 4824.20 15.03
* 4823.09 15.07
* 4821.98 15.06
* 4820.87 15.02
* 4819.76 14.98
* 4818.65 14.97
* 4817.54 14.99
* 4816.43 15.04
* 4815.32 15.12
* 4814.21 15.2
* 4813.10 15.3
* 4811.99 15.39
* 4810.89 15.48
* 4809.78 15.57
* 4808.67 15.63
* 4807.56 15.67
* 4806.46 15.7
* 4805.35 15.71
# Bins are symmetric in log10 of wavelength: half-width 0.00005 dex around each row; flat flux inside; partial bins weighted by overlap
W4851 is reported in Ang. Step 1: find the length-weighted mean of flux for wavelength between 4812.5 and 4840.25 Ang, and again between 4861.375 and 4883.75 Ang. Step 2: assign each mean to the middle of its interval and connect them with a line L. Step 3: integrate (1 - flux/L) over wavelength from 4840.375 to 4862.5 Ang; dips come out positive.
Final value 0.86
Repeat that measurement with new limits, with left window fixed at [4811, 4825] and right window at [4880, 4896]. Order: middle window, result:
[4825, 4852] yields 0.67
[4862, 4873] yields 2.22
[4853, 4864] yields 2.33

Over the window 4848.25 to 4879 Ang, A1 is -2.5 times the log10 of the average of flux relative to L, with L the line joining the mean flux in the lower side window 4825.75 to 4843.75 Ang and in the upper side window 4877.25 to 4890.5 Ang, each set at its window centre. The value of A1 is 0.161 mag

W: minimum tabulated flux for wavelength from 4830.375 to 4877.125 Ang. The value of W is 10.66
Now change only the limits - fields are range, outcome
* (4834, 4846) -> 14.43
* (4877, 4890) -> 13.54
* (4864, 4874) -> 10.82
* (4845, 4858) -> 11.31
